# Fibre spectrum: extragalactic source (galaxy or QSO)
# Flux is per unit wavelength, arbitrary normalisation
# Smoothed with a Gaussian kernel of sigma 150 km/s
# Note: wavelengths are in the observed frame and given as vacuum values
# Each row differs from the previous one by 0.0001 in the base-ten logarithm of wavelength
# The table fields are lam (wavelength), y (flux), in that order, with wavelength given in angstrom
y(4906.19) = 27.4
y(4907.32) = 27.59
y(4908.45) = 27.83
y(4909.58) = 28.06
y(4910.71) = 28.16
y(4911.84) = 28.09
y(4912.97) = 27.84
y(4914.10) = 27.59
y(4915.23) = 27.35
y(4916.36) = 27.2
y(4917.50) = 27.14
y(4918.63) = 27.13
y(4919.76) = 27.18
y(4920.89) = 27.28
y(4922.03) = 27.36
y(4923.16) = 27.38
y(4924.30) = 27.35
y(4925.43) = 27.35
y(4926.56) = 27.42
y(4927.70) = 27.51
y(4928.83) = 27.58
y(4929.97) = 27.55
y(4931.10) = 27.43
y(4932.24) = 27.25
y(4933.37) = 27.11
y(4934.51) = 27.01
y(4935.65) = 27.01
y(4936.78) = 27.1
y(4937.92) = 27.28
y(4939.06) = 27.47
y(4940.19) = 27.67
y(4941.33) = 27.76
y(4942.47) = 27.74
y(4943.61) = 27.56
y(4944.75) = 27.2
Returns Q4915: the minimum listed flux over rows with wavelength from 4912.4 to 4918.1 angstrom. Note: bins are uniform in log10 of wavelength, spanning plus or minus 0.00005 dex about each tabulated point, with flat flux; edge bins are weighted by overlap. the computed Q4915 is 27.14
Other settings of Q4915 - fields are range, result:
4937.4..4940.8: 27.28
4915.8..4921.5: 27.13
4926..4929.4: 27.42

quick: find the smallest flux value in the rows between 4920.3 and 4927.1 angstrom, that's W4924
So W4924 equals 27.28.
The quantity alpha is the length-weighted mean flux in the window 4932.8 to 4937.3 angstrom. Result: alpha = 27.1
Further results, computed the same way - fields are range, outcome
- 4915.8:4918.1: 27.1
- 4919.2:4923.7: 27.3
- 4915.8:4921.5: 27.2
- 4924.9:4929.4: 27.5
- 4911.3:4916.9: 27.6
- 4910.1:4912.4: 28.1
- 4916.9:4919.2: 27.1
